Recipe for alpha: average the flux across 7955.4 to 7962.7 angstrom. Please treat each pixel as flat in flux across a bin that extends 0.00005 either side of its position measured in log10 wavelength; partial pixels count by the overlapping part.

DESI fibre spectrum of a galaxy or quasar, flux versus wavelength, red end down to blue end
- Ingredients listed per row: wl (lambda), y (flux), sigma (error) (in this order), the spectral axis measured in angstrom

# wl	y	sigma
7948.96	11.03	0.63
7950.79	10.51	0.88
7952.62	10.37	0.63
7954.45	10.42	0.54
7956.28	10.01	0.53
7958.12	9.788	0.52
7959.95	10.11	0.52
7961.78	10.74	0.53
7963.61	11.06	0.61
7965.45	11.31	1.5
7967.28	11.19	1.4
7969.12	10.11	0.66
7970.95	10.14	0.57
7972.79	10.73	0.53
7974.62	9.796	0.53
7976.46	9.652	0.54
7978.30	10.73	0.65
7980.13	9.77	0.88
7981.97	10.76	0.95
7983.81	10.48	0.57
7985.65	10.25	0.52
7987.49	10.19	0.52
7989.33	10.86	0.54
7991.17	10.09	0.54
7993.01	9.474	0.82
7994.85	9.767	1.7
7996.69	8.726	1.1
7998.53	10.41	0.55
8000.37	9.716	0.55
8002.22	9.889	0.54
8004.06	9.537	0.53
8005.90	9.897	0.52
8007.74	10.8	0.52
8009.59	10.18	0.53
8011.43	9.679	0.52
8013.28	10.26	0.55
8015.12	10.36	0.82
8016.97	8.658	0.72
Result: 10.2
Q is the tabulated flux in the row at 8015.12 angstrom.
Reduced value 10.36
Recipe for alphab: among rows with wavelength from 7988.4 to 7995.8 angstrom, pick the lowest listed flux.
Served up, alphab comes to 9.474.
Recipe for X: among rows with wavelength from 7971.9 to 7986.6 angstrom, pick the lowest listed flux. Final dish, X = 9.652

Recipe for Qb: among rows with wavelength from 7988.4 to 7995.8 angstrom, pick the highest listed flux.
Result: 10.86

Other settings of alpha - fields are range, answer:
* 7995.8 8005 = 9.66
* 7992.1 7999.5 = 9.6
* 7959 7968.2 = 10.9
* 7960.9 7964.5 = 10.9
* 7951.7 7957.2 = 10.3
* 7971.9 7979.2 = 10.2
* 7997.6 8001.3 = 10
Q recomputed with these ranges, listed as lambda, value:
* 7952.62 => 10.37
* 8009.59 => 10.18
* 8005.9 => 9.897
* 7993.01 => 9.474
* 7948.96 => 11.03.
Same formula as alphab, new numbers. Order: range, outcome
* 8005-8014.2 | 9.679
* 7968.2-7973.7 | 10.11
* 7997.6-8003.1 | 9.716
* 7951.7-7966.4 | 9.788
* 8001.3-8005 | 9.537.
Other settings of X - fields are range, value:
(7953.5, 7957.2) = 10.01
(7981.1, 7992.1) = 10.09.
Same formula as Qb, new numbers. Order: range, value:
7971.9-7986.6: 10.76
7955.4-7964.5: 11.06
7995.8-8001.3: 10.41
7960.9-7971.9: 11.31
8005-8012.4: 10.8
